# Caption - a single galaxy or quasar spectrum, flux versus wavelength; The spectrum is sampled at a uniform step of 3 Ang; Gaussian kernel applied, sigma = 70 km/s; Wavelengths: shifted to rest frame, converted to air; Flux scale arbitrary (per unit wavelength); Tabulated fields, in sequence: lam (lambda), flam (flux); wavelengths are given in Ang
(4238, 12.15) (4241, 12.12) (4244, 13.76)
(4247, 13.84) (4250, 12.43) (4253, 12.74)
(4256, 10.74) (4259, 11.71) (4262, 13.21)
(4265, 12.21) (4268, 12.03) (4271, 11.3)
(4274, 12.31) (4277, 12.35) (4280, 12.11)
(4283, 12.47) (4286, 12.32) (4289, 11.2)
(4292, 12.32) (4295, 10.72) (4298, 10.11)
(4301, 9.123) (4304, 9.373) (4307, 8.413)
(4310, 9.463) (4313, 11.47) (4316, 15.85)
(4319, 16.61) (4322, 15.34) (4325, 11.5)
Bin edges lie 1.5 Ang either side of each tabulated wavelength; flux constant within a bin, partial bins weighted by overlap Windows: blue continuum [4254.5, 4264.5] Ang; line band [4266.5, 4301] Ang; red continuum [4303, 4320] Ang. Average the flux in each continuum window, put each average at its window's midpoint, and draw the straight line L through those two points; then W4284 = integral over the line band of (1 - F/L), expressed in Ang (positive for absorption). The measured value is 0.7 Ang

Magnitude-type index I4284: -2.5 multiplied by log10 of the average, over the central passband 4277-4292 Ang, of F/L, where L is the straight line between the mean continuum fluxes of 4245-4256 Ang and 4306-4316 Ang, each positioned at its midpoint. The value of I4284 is -0.04 mag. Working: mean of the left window 12.7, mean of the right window 10.8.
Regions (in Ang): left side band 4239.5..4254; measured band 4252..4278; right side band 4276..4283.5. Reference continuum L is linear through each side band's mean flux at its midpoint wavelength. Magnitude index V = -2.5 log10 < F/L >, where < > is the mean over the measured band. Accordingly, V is 0.05 mag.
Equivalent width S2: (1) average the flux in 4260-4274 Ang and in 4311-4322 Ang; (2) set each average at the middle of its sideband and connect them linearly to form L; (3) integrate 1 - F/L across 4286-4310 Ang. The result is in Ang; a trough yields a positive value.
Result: 5.9 Ang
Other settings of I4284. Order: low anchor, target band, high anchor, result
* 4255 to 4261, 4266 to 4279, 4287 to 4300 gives -0.068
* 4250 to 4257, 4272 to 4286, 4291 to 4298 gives -0.075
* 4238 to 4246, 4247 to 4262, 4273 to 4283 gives 0.037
